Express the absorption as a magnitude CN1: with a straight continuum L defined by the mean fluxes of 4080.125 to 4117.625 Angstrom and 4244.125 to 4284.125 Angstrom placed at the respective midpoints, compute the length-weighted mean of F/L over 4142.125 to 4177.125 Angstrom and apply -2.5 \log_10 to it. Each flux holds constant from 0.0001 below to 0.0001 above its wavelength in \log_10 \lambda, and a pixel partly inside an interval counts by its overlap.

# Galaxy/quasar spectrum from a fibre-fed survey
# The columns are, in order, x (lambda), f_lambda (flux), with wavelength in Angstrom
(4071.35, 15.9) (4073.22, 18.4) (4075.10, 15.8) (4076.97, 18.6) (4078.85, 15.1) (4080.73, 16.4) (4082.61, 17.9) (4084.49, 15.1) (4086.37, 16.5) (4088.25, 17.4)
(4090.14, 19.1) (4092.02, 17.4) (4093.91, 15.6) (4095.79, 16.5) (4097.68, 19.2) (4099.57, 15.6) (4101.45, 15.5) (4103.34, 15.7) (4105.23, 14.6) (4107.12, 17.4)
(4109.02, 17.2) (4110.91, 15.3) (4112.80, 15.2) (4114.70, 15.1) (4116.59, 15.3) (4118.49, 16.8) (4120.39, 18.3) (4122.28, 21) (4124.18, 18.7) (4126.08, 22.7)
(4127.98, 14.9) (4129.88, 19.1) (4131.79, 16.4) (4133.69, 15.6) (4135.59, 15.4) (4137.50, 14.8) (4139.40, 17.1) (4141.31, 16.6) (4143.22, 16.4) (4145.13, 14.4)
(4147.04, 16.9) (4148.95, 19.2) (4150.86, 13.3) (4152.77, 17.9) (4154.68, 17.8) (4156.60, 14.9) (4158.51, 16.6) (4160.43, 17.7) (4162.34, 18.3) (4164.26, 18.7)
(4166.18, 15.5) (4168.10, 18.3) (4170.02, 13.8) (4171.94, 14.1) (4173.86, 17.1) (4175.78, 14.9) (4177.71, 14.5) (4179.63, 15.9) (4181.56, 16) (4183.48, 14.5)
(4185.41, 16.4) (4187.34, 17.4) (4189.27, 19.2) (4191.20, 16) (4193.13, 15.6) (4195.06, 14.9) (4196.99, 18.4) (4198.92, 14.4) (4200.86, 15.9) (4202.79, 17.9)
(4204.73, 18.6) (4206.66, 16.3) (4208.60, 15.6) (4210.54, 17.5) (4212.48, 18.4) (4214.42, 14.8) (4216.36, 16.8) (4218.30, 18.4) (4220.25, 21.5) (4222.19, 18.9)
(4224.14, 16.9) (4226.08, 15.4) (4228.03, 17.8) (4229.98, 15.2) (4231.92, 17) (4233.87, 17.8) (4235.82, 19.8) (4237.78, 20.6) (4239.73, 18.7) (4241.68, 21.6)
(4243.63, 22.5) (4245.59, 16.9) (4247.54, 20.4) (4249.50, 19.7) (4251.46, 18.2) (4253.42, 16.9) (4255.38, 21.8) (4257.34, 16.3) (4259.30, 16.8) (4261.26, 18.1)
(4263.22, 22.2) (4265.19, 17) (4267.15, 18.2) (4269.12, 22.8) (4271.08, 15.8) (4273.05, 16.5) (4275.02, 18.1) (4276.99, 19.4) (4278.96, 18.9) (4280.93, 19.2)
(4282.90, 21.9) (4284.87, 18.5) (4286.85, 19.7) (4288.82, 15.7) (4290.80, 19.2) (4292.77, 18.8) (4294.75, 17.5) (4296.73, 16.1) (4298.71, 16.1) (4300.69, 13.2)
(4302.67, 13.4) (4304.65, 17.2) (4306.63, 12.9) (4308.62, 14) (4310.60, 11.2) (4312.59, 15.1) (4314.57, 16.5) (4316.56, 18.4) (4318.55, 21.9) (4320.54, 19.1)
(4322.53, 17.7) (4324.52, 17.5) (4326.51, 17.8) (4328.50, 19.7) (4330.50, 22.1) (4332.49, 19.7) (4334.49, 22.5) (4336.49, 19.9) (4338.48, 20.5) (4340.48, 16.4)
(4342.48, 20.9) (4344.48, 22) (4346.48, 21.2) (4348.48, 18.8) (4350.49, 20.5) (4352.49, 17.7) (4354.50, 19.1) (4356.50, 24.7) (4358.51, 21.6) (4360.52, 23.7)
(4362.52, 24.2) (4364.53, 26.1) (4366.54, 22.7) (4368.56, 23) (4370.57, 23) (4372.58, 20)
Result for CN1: 0.06 mag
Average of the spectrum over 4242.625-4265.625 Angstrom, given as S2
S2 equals 18.9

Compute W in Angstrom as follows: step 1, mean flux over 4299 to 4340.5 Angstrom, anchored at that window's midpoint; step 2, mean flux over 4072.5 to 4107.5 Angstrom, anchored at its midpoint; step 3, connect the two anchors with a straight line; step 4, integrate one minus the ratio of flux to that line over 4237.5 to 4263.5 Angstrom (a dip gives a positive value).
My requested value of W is -3.0 Angstrom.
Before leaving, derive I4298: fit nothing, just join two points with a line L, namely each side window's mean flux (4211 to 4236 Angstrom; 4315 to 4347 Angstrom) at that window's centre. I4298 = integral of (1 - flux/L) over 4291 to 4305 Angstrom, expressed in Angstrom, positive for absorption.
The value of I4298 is 2.1 Angstrom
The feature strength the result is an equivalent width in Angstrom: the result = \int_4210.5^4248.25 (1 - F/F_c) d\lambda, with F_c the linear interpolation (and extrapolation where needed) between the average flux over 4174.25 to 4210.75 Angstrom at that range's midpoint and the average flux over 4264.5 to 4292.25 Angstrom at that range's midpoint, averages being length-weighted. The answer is -2.25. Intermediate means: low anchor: 16.3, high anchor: 18.7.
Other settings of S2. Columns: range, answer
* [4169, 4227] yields 16.5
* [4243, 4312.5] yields 17.7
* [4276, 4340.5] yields 17.8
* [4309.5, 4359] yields 19.3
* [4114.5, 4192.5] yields 16.7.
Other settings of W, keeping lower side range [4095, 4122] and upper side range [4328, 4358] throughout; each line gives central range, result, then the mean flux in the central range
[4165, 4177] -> 1.2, 15.6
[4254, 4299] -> 1.8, 18.5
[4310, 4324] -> 1.9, 17.3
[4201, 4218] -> 1.1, 17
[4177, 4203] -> 2.3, 16.2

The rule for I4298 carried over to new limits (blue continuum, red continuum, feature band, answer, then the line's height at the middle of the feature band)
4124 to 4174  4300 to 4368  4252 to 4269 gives -0.4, 18.2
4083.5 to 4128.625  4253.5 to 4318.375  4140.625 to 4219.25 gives 3.0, 17.1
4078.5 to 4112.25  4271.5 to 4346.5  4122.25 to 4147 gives -0.3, 16.8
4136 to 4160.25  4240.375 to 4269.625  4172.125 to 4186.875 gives 1.4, 17.2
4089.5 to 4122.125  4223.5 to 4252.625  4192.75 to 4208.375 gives 1.3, 18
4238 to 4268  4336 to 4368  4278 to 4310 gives 4.8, 20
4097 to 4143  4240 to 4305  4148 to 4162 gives 0.3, 17.1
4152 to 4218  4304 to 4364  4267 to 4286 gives -0.8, 18.2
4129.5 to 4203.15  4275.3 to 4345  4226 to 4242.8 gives -1.3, 17.1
